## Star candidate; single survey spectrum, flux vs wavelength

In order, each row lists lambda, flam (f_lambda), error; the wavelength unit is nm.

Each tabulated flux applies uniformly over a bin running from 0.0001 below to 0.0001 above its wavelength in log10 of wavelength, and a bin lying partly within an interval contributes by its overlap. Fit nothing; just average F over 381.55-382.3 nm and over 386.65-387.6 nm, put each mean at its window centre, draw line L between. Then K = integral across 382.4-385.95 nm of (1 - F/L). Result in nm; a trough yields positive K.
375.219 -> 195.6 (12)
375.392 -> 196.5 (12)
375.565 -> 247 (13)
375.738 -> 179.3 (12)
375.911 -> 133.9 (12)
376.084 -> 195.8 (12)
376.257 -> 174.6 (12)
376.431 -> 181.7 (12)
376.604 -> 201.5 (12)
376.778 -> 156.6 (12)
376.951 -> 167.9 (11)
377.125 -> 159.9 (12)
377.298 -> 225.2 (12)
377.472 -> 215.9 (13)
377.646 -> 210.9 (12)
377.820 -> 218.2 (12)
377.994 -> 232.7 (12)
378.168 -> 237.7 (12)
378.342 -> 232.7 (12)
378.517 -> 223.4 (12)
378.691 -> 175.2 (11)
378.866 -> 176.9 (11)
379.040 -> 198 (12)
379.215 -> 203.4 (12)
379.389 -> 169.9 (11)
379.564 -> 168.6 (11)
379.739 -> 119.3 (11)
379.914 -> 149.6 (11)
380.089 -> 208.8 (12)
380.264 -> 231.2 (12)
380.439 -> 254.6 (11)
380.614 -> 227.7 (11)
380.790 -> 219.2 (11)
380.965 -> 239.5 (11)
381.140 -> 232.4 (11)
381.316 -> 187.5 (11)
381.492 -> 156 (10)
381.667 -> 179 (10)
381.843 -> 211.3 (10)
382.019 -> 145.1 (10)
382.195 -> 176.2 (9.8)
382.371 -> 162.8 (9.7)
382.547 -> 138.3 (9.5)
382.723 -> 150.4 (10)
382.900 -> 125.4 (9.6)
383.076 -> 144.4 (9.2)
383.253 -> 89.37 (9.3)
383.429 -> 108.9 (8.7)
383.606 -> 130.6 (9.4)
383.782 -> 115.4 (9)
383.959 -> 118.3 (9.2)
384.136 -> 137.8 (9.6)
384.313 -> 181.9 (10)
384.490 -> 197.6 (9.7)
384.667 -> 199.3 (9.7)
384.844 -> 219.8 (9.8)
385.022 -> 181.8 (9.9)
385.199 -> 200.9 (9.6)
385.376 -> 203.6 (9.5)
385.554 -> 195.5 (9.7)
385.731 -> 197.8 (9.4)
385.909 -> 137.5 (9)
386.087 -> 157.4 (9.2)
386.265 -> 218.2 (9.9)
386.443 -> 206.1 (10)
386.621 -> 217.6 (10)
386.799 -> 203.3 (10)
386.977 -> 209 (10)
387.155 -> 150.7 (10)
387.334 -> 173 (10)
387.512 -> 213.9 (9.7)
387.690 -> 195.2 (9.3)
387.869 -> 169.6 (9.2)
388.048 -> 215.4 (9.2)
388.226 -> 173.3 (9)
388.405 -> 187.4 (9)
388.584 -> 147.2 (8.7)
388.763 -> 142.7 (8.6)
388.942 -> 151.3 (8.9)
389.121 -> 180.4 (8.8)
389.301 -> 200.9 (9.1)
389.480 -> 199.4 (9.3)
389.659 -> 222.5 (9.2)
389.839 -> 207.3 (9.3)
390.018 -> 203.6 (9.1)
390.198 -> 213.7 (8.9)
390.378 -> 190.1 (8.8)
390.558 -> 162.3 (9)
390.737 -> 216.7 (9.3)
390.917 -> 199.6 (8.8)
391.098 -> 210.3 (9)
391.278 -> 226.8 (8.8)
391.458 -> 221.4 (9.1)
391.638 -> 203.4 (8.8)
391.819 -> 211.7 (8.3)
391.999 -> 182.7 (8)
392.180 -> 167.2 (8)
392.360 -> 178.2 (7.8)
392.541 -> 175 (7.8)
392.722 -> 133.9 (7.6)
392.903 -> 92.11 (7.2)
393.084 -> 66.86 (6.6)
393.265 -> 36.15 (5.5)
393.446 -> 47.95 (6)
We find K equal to 0.47 nm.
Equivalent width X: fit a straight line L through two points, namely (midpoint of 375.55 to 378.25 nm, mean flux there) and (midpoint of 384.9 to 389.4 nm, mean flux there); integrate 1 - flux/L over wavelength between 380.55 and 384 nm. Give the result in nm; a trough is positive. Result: 0.49 nm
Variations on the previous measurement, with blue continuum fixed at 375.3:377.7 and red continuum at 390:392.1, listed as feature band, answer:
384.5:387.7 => 0.08 nm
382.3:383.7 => 0.46 nm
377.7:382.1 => -0.18 nm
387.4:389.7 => 0.20 nm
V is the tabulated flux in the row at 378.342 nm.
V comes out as 232.7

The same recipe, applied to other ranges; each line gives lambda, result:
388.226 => 173.3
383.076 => 144.4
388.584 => 147.2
